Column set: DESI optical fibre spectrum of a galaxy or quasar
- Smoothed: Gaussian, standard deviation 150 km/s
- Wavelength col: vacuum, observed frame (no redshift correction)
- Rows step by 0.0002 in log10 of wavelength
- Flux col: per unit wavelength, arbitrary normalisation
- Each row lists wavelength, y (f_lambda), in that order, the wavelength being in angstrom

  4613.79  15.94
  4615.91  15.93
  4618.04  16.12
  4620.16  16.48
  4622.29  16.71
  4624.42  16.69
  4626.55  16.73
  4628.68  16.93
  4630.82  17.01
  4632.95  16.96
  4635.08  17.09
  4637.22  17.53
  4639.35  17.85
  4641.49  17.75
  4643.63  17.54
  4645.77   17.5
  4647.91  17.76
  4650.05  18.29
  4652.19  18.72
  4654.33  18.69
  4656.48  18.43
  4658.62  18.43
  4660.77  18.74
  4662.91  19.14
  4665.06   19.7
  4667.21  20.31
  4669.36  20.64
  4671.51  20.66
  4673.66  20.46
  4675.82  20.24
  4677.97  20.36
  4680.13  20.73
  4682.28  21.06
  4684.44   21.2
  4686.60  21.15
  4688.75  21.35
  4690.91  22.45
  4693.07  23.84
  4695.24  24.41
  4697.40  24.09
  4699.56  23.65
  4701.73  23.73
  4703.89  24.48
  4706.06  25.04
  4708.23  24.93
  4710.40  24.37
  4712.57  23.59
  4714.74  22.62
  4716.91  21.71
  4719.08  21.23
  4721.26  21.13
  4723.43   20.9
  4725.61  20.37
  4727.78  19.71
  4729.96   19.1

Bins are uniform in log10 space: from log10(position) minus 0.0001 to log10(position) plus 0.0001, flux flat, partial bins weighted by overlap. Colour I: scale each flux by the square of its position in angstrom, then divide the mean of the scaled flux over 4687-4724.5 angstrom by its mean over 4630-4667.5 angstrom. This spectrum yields 1.30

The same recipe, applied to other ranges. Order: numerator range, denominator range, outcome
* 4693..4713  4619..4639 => 1.48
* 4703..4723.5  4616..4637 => 1.43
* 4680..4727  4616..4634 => 1.41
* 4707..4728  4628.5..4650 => 1.31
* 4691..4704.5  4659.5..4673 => 1.22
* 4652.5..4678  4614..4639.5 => 1.19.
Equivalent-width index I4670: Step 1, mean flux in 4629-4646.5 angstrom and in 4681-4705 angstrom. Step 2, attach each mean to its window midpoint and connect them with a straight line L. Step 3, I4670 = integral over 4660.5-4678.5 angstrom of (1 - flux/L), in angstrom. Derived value 0.4 angstrom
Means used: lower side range 17.4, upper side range 22.8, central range 20.1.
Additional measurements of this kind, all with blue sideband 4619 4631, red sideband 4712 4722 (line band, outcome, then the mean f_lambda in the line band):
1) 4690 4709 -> -2.77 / 24.1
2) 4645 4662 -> 0.02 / 18.4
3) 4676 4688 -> -0.52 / 20.9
